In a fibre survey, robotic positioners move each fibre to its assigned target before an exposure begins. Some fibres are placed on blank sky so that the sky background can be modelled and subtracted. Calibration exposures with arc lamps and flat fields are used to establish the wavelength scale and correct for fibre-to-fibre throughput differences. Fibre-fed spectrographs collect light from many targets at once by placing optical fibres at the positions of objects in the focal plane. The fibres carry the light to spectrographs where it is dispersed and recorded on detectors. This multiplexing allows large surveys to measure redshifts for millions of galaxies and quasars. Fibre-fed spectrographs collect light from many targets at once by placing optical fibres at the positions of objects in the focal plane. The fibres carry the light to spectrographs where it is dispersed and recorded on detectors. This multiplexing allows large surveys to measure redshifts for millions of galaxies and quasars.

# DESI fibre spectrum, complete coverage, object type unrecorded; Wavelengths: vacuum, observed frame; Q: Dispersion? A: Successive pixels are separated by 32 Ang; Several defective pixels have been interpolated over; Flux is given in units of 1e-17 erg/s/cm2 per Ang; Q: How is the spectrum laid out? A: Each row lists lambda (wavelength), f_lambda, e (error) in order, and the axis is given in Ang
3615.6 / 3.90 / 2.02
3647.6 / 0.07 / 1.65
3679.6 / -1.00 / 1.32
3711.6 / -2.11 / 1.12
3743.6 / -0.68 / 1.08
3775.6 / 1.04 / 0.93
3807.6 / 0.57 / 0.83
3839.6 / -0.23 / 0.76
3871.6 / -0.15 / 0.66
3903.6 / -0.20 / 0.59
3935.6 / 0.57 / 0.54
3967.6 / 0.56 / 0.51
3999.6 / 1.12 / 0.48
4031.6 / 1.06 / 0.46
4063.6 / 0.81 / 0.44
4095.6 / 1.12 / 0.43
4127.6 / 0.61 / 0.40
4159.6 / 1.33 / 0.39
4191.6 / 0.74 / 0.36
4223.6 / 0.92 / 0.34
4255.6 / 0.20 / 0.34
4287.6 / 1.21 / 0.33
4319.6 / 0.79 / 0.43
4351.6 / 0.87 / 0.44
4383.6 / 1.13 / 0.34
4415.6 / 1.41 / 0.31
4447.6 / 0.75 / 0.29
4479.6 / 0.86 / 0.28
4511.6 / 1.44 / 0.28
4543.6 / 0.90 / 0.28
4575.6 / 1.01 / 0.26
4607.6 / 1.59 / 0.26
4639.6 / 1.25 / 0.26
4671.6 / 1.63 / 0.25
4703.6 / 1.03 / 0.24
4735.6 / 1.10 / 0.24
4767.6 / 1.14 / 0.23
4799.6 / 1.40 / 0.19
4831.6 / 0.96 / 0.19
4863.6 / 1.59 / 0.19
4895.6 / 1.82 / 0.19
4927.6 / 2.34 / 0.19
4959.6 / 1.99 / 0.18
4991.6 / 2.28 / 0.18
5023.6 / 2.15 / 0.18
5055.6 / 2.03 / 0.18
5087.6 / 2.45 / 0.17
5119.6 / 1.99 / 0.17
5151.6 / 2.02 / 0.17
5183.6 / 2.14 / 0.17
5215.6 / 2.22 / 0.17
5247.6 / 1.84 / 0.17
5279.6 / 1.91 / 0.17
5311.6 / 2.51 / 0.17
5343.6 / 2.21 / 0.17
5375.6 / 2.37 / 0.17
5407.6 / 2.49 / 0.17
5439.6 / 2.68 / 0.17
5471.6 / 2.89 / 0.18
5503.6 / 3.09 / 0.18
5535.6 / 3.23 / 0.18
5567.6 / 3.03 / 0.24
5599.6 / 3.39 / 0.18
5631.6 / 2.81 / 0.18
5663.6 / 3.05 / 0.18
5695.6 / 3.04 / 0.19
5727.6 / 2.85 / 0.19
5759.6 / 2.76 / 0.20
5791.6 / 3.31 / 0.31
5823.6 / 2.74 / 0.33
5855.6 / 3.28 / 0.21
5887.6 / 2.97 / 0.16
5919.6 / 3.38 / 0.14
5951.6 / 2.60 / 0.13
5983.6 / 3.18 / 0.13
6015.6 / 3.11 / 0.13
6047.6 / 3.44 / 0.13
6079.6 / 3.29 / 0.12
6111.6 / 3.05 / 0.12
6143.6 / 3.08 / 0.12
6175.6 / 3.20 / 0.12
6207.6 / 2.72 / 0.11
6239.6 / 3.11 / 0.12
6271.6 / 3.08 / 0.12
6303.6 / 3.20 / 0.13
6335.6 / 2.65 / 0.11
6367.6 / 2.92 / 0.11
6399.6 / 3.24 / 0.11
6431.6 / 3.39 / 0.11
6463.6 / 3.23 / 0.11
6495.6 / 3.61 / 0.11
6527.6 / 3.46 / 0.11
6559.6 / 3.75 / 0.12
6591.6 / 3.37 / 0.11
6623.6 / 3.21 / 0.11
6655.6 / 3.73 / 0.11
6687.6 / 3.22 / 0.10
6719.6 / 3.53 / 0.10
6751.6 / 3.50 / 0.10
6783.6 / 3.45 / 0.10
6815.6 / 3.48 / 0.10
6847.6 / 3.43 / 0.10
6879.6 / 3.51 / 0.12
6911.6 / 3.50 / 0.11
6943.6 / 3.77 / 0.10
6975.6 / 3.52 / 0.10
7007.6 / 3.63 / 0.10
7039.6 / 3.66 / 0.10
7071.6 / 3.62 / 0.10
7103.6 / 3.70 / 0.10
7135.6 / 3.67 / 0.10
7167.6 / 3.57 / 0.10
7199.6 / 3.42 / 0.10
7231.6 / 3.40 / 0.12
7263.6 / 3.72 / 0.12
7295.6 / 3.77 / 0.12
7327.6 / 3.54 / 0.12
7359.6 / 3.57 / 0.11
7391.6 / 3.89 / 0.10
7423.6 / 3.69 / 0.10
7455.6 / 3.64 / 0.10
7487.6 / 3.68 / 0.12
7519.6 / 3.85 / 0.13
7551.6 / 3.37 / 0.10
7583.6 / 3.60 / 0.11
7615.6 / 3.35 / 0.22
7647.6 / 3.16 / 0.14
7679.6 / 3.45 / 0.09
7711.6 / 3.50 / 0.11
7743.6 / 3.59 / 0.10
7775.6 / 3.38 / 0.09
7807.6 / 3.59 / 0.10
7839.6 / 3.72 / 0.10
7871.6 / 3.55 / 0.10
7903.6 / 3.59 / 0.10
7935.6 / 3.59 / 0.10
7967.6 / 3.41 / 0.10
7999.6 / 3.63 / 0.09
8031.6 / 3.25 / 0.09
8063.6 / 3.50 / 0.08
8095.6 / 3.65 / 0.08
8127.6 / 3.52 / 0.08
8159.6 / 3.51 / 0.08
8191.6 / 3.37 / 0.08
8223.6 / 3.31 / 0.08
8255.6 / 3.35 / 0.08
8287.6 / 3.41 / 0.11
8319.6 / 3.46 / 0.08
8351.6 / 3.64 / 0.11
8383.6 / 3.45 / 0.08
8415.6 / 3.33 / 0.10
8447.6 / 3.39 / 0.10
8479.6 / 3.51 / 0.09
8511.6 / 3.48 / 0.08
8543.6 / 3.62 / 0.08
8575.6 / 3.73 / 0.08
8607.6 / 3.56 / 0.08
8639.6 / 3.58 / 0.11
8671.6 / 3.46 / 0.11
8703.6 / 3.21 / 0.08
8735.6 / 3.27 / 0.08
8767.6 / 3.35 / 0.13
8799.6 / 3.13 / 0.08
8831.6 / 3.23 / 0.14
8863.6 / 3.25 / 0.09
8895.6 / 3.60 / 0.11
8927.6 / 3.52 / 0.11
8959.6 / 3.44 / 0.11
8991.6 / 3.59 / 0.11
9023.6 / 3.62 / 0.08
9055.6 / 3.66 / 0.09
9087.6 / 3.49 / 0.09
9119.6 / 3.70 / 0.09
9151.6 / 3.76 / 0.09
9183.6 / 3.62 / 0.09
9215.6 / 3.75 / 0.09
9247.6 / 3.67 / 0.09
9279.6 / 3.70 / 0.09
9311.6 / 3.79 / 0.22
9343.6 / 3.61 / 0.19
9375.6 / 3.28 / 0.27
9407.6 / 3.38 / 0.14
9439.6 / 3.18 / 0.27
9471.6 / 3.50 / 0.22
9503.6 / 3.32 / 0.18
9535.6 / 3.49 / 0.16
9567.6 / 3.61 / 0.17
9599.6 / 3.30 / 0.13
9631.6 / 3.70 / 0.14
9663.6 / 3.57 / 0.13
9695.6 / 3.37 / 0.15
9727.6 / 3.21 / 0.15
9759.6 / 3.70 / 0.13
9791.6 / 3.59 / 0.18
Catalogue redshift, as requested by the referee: 0.22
